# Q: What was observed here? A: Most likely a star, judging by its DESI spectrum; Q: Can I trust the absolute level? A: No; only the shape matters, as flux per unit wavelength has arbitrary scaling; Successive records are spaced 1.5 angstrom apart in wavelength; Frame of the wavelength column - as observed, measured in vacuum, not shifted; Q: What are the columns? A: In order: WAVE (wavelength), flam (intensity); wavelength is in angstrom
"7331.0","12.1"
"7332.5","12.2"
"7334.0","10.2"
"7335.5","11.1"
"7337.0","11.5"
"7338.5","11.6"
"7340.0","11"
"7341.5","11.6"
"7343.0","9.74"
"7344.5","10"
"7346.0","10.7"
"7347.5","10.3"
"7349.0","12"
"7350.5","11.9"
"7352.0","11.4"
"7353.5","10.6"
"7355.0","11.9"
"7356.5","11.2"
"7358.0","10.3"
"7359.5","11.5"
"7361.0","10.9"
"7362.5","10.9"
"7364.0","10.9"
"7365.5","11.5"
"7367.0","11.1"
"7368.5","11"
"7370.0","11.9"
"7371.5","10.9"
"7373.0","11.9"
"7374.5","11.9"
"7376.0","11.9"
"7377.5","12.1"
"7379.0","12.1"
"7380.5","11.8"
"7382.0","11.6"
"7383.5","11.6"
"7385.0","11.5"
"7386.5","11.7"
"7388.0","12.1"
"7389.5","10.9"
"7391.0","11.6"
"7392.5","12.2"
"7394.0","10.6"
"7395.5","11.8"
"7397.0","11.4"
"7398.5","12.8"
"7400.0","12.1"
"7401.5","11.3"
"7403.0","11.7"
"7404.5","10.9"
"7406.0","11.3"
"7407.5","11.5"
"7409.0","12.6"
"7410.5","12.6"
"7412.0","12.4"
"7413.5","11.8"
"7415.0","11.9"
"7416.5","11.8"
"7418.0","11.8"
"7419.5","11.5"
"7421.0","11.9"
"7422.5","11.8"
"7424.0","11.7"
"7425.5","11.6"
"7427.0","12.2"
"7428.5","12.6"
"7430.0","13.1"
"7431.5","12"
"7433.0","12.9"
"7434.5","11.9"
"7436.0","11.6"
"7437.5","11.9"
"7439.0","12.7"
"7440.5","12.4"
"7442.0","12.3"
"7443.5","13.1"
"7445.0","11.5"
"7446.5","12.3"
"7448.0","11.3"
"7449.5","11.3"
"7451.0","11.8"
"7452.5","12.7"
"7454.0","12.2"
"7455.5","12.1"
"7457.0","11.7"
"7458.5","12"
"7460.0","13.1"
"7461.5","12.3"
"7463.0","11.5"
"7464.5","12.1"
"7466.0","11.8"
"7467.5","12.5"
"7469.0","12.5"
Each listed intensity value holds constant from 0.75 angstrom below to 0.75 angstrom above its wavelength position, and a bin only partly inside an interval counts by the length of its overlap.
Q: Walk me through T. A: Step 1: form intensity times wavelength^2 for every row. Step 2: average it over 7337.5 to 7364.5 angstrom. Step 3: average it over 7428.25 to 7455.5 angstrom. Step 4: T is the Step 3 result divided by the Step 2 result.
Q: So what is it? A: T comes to 1.13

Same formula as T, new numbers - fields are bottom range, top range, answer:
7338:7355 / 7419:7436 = 1.12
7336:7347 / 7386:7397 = 1.08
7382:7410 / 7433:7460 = 1.05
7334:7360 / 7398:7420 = 1.09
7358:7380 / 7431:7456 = 1.08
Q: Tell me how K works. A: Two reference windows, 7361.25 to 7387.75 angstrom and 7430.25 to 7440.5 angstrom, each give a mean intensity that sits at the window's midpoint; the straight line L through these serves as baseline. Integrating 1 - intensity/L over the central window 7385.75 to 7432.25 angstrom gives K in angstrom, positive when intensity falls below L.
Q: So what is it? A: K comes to 0.3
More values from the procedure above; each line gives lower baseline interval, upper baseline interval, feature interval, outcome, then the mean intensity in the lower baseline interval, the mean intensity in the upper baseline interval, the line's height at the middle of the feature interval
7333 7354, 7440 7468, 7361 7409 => -0.7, 11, 12.1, 11.4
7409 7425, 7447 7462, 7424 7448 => -0.5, 11.9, 12.1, 12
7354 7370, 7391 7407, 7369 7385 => -0.6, 11.1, 11.6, 11.3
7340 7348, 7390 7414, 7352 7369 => -0.3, 10.5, 11.8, 10.9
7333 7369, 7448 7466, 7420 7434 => -0.5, 11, 12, 11.8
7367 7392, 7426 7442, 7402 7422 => 0.4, 11.6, 12.3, 12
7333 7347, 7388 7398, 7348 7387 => -0.9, 10.8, 11.5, 11.2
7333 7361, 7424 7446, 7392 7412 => 0.0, 11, 12.3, 11.8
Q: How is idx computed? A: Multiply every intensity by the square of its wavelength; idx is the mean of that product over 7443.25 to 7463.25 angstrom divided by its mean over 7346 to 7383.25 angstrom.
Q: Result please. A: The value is 1.08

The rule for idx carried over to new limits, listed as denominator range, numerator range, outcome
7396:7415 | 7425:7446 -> 1.04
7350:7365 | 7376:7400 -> 1.06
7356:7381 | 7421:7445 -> 1.09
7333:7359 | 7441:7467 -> 1.13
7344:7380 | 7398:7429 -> 1.07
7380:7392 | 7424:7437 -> 1.06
